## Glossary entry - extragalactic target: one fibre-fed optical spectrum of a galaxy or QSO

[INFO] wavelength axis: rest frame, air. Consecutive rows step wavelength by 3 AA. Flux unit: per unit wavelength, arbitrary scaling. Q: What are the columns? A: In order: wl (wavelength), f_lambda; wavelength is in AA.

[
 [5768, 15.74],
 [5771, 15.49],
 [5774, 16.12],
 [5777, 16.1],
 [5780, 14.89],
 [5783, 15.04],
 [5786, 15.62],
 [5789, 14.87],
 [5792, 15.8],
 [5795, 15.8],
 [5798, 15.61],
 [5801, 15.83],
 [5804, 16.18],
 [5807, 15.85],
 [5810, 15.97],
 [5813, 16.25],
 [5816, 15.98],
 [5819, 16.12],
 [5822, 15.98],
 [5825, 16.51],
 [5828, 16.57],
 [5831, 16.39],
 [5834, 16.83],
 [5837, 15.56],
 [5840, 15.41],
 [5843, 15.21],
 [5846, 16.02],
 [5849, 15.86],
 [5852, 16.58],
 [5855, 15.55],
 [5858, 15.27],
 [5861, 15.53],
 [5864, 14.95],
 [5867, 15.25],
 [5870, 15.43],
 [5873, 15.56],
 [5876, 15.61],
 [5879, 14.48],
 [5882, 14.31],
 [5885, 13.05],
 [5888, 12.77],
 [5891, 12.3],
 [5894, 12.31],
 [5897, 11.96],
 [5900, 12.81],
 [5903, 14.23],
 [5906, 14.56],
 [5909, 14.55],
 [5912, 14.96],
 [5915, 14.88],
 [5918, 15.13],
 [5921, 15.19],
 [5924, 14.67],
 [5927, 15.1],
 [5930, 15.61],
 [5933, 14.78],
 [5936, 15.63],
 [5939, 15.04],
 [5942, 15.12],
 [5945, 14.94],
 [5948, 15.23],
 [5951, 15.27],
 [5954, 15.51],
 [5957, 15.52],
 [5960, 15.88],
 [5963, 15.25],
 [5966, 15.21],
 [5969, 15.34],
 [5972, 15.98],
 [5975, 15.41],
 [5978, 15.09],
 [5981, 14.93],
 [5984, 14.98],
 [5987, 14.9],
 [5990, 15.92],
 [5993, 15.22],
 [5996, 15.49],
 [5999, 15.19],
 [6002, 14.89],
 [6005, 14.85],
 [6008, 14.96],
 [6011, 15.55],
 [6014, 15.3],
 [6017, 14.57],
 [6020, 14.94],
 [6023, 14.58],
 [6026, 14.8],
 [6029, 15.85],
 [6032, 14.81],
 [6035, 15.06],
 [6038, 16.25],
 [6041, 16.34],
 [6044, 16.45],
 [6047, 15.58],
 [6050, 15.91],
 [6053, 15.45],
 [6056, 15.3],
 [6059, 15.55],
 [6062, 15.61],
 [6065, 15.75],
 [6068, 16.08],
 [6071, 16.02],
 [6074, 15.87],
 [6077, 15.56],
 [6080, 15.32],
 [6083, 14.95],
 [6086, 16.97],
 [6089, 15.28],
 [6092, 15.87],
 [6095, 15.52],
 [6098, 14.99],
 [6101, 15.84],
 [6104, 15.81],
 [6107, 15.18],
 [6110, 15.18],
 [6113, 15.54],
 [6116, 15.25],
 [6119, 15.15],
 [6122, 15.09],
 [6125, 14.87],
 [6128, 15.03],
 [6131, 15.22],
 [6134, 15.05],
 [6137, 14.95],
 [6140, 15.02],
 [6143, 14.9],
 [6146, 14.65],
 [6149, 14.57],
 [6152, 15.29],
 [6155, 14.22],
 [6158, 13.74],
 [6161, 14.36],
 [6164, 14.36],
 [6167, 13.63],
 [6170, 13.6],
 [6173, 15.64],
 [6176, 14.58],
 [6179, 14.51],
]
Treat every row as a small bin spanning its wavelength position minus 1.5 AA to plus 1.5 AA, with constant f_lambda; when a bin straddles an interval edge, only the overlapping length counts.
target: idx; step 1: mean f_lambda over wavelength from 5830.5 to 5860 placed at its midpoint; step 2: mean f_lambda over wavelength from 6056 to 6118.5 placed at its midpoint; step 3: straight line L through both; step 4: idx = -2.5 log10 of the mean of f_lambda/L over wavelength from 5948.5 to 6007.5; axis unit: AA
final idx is 0.03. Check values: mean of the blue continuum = 15.8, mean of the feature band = 15.3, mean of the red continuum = 15.6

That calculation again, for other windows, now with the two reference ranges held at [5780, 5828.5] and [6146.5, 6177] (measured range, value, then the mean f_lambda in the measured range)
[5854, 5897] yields 0.09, 14.4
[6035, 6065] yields -0.07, 15.8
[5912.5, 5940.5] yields 0.02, 15.1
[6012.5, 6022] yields 0.00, 14.9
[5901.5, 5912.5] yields 0.06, 14.5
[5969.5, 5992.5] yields -0.01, 15.3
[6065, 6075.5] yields -0.08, 16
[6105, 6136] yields -0.04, 15.2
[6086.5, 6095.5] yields -0.07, 15.7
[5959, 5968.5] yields -0.02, 15.4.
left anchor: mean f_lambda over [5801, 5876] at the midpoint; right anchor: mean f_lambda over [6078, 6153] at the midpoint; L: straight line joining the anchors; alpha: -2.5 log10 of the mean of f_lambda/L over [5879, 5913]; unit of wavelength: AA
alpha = 0.17 mag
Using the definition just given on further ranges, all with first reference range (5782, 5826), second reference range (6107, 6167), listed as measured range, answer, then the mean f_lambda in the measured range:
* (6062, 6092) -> -0.052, 15.8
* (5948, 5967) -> -0.004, 15.4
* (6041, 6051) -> -0.065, 16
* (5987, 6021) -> 0.005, 15.2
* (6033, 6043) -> -0.051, 15.9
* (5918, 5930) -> 0.028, 15.1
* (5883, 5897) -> 0.230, 12.6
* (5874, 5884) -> 0.061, 14.8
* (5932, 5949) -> 0.021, 15.1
